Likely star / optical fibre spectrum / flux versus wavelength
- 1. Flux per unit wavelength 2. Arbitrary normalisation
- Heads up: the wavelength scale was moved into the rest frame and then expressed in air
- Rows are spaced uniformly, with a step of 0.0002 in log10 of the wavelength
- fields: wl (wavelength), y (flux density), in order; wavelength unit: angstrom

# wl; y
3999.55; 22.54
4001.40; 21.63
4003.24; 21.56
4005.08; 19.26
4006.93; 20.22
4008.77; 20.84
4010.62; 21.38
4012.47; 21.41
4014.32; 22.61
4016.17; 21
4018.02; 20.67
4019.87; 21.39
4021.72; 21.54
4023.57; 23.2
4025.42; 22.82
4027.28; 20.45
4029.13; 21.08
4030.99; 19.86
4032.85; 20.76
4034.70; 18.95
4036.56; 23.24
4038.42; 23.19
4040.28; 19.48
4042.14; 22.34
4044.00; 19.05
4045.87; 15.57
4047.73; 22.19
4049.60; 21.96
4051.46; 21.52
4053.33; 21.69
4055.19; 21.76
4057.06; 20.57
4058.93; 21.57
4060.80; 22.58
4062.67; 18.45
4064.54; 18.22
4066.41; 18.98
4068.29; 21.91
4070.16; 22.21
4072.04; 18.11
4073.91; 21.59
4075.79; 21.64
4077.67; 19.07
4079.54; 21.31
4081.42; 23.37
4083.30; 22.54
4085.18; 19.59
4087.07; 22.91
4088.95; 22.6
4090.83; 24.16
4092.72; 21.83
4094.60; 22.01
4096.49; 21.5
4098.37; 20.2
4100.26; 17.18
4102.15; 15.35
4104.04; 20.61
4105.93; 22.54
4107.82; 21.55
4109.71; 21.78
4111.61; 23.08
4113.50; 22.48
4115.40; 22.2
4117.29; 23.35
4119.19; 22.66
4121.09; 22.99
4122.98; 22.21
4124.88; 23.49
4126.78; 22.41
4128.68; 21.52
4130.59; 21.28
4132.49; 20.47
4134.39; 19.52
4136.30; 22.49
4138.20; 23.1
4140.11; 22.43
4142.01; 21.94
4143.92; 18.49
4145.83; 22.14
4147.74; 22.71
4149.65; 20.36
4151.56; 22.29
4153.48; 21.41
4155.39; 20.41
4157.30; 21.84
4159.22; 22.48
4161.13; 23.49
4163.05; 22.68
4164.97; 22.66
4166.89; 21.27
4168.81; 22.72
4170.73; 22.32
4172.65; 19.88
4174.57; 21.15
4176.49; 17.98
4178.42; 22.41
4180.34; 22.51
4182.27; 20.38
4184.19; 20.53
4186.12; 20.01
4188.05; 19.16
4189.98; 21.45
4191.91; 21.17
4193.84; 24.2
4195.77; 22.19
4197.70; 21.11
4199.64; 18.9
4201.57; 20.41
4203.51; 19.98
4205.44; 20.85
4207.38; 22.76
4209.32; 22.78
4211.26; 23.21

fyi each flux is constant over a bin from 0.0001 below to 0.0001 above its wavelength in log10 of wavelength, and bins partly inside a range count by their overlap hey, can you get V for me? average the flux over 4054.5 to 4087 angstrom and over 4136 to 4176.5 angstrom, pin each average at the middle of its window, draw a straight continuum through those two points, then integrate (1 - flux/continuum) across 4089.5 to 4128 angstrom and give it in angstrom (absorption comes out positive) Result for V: -0.8 angstrom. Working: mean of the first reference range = 20.8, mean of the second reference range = 21.7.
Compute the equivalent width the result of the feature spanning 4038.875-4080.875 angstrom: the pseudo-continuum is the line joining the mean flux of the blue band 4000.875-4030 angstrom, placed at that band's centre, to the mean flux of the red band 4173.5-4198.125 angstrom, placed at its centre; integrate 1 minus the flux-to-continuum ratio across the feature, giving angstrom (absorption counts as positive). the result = 1.3 angstrom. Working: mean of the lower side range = 21.3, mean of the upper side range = 21.1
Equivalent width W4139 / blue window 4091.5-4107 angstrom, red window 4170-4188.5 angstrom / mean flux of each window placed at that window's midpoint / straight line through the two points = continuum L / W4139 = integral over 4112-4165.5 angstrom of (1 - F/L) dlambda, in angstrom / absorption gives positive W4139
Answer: -4.0 angstrom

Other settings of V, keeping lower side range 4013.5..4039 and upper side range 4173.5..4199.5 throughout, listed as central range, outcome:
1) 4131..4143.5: -0.2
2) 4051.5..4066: 0.5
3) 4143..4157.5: 0.0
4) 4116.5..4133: -0.9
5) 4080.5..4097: -0.8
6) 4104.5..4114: -0.4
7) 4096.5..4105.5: 1.0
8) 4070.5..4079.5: 0.4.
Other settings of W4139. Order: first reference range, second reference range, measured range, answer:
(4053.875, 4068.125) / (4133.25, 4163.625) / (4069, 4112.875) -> -0.6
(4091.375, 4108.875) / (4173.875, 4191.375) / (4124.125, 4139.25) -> -0.9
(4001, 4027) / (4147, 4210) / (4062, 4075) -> 0.9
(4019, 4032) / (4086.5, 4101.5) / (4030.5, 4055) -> 0.7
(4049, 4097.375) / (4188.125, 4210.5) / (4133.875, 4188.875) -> -0.2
